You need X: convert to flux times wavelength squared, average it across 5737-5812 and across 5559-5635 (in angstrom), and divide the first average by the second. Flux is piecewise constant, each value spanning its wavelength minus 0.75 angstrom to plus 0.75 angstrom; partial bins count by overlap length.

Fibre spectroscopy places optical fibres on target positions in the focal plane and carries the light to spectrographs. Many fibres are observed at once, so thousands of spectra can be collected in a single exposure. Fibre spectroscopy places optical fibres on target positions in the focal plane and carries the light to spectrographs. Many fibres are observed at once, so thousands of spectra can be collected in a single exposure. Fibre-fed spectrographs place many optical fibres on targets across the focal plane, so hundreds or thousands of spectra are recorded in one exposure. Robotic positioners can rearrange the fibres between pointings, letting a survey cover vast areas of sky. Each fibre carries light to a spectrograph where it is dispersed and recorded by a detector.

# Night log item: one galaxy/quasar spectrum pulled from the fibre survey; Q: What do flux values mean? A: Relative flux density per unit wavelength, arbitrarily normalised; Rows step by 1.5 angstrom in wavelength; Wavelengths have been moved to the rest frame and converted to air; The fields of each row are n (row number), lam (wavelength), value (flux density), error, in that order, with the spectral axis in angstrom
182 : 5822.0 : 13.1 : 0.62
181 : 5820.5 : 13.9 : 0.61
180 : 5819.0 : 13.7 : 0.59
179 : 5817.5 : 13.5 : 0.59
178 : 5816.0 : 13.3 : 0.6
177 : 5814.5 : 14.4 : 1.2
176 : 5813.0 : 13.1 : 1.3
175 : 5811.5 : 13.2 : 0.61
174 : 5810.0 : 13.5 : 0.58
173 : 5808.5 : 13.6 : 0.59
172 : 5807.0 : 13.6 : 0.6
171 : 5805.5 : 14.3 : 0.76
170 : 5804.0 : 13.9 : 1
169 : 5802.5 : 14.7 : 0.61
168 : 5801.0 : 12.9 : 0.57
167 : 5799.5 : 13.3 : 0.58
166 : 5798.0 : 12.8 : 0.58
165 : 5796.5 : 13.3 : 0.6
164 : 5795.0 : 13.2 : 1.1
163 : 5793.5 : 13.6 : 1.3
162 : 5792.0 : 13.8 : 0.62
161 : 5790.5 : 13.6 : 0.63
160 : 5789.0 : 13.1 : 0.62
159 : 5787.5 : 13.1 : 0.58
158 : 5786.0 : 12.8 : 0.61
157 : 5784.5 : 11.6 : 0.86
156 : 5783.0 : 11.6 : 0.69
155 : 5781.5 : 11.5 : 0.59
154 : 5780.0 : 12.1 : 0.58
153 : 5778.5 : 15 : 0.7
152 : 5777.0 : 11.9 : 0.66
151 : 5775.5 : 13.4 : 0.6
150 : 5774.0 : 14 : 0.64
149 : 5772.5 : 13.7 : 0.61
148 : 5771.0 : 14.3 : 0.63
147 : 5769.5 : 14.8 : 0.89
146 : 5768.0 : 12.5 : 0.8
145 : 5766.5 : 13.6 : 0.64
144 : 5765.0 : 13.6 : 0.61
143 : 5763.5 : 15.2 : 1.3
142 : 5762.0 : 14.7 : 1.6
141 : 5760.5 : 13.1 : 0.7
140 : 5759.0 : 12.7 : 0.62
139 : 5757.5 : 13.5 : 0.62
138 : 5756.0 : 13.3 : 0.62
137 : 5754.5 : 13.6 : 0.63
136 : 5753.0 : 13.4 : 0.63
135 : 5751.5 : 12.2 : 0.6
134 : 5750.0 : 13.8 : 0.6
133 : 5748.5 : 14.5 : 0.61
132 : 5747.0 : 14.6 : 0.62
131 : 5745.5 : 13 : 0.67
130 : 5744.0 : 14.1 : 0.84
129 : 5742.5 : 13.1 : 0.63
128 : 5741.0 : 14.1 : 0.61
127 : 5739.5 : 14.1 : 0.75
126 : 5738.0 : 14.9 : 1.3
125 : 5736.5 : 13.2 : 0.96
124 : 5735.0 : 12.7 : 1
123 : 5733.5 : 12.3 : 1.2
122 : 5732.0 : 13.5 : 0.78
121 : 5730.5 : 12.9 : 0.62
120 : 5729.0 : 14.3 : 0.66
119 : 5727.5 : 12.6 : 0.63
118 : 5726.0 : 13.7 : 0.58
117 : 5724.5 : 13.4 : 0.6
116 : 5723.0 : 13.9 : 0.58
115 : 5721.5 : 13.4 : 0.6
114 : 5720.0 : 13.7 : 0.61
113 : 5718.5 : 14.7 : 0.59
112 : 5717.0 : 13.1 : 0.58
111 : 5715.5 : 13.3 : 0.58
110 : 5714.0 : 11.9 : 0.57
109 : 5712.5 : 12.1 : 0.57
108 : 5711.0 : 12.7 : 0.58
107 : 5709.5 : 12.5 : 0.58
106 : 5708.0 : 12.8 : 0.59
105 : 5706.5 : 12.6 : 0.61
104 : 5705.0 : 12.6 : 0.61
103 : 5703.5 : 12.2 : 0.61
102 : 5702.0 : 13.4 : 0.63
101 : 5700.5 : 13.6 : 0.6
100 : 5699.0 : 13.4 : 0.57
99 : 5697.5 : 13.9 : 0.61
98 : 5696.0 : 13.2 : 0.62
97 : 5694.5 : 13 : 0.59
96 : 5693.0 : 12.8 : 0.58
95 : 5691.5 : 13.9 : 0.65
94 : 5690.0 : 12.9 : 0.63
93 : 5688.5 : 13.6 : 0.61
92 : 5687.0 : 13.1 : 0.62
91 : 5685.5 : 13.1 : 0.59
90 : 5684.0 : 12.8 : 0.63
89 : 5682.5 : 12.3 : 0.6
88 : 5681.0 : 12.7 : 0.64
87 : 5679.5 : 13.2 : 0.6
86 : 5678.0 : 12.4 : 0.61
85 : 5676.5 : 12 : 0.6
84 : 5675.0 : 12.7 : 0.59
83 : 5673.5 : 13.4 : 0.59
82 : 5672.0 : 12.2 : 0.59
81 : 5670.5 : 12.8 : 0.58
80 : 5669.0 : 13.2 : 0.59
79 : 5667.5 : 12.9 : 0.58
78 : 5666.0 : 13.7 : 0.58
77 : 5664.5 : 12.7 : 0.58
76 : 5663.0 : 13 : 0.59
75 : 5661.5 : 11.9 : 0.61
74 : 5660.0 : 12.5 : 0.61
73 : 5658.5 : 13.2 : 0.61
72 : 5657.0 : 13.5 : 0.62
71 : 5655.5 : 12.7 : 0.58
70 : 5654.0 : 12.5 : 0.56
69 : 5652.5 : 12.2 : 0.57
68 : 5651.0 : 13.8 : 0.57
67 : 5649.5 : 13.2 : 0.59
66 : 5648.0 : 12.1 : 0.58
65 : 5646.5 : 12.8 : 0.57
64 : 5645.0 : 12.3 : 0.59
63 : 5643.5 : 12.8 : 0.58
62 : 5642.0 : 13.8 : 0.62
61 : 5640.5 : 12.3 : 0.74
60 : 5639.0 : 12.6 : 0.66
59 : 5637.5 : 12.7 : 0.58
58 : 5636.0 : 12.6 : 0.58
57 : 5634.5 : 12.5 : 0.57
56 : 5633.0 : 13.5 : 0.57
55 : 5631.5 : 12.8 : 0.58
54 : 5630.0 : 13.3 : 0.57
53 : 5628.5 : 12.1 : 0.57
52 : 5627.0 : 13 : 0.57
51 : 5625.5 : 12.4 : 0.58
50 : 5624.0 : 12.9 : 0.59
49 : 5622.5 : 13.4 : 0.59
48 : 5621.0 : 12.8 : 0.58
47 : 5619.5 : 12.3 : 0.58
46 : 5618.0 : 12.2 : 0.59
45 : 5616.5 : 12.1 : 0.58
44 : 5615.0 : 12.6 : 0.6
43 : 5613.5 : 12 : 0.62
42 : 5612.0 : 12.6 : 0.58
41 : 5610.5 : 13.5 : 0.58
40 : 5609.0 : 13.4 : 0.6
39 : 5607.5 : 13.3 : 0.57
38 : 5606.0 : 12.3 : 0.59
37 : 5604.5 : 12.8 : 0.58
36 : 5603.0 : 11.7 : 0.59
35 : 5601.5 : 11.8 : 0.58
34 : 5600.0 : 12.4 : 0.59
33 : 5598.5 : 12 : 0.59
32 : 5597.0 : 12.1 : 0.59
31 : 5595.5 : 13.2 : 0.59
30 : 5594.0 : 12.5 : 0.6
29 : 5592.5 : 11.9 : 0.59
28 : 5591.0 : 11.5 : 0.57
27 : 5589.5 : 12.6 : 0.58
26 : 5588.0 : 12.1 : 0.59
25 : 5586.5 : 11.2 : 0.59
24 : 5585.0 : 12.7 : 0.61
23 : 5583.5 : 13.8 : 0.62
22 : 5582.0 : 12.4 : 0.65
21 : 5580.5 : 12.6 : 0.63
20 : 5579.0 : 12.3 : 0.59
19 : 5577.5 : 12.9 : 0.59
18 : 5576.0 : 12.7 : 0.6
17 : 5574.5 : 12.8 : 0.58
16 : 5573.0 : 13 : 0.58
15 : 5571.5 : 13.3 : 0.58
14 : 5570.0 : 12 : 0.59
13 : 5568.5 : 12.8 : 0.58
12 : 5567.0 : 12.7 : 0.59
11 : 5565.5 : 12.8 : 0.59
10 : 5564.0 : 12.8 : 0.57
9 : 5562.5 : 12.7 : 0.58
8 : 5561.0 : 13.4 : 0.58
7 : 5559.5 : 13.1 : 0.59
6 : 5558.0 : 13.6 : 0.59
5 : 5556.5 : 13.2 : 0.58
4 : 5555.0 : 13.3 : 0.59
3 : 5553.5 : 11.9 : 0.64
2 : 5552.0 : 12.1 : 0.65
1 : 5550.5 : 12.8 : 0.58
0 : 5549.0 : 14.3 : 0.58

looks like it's 1.14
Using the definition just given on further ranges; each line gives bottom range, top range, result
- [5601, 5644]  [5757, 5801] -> 1.10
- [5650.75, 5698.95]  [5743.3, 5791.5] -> 1.07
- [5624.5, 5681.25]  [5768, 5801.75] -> 1.08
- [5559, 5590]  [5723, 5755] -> 1.13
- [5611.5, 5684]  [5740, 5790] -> 1.09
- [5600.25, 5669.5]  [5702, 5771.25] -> 1.09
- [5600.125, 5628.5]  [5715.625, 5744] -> 1.12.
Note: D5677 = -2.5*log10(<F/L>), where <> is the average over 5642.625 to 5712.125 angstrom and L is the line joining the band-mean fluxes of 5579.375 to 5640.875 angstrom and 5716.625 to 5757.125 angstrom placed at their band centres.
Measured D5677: 0.017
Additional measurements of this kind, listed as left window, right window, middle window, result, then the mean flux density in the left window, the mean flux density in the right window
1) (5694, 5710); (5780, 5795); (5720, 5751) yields -0.06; 13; 12.7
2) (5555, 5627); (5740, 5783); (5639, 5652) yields 0.00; 12.6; 13.5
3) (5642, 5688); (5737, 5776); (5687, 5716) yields 0.02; 12.8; 13.8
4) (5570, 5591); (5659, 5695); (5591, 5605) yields 0.04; 12.6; 12.9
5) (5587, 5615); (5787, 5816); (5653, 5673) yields -0.01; 12.4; 13.5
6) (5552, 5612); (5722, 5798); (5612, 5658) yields 0.01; 12.6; 13.4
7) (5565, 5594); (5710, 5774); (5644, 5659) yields 0.01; 12.5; 13.5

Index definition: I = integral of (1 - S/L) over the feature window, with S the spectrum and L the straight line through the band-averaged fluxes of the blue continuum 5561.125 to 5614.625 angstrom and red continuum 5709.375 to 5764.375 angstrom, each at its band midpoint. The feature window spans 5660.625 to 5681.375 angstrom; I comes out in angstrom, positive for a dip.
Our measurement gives 0.5 angstrom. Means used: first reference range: 12.6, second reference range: 13.5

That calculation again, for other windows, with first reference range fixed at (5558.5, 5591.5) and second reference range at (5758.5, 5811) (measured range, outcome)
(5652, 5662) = 0.21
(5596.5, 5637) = 0.62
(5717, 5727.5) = -0.39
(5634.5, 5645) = 0.12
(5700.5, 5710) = 0.25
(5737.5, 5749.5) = -0.71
